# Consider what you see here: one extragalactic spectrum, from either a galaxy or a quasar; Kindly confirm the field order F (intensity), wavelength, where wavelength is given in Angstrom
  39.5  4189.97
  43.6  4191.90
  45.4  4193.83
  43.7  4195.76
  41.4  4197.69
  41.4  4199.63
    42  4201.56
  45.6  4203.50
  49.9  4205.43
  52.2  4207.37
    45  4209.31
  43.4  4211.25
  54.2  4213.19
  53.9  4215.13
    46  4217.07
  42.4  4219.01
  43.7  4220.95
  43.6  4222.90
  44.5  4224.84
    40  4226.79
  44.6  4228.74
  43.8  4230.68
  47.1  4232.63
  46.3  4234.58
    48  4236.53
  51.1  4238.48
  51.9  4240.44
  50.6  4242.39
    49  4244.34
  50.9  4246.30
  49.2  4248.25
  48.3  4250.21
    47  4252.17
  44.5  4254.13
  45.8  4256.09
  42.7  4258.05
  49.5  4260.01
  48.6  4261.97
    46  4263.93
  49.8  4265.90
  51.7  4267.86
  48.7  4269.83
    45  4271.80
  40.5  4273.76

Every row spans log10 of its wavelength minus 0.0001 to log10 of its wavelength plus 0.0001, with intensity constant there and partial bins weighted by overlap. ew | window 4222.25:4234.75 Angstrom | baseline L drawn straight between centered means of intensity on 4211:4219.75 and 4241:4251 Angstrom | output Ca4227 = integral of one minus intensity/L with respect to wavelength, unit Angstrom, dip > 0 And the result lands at 1.2 Angstrom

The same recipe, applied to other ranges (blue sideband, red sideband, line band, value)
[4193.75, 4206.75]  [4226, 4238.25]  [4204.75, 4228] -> -0.8 Angstrom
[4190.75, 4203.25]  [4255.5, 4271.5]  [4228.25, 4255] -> -1.1 Angstrom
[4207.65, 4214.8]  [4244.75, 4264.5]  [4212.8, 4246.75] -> 0.6 Angstrom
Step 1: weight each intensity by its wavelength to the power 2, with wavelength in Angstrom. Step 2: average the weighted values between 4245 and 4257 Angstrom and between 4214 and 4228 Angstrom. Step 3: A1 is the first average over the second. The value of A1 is 1.07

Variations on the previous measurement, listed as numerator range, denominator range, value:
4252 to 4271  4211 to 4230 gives 1.06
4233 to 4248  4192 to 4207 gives 1.14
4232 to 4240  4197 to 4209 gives 1.08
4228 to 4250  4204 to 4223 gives 1.03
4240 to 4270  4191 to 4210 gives 1.10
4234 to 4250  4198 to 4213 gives 1.10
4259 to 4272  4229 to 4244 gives 1.02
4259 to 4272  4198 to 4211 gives 1.10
